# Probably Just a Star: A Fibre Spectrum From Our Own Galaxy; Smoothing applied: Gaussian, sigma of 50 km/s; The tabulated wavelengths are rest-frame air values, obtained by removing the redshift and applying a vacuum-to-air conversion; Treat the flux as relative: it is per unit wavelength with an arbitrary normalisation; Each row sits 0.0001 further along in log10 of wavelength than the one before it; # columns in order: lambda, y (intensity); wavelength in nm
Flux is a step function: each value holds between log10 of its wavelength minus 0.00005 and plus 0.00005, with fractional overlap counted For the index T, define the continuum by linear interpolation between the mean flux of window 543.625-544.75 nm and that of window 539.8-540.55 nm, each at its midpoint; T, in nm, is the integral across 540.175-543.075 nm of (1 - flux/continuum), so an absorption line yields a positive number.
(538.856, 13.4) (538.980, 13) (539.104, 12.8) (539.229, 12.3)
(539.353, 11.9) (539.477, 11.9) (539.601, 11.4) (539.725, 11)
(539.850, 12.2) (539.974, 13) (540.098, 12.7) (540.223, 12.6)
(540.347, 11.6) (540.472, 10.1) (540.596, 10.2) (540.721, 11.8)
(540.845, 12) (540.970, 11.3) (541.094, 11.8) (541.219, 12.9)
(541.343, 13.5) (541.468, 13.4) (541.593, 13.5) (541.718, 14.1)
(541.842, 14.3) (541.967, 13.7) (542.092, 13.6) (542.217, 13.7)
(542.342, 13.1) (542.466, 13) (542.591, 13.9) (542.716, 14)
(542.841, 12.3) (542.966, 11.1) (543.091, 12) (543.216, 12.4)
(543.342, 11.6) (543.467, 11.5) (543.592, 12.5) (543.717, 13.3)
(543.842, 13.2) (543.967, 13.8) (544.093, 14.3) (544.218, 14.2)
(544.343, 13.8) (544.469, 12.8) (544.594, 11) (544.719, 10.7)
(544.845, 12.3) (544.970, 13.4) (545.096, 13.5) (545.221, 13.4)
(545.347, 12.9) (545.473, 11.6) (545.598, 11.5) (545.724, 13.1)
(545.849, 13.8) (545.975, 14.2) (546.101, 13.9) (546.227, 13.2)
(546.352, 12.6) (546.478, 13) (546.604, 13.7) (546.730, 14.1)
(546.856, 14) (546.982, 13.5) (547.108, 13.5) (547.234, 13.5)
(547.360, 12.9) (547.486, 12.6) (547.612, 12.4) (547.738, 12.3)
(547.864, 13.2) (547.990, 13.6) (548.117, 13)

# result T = -0.06 nm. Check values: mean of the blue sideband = 12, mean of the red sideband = 13.1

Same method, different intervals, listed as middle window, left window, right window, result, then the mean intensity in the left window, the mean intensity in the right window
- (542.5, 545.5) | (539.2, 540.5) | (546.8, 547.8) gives -0.043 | 11.9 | 13.1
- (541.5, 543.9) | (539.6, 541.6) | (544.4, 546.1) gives -0.131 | 12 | 12.7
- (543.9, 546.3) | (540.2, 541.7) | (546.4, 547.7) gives -0.021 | 12.1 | 13.3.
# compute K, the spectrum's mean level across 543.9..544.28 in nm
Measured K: 14.1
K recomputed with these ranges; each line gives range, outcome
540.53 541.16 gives 11.4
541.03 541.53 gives 12.9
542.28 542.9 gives 13.3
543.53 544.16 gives 13.4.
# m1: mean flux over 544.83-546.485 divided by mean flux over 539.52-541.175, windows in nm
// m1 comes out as 1.12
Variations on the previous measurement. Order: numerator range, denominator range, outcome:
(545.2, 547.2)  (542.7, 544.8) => 1.05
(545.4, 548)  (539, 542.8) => 1.04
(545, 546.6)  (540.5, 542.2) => 1.03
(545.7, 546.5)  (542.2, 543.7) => 1.07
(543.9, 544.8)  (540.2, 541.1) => 1.14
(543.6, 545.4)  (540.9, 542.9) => 0.98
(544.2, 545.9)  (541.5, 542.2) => 0.92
